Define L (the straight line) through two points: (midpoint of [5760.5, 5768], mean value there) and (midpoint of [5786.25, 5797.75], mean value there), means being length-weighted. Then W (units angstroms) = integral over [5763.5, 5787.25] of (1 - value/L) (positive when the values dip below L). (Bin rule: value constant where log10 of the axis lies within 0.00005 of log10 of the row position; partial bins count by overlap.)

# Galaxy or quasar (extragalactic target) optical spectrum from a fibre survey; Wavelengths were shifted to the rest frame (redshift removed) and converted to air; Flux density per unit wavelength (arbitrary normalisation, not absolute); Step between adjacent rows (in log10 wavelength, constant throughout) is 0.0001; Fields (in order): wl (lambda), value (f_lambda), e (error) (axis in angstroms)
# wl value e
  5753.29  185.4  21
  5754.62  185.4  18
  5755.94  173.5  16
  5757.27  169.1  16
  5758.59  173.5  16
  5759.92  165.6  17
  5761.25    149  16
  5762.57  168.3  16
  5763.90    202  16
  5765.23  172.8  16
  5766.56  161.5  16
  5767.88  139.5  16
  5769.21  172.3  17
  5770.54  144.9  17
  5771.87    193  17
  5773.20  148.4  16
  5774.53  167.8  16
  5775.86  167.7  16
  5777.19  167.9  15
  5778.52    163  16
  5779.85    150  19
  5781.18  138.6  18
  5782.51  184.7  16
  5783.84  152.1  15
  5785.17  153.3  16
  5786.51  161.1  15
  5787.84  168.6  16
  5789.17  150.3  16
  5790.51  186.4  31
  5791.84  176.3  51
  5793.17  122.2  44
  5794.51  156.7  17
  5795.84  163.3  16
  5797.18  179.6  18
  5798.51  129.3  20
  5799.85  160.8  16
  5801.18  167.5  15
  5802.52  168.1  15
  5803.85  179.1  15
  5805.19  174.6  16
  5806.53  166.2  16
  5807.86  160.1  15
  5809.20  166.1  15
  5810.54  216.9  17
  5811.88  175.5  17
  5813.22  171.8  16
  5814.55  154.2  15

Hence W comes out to 0.4 angstroms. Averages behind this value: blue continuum 167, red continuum 163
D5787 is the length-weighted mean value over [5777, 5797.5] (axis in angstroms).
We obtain 160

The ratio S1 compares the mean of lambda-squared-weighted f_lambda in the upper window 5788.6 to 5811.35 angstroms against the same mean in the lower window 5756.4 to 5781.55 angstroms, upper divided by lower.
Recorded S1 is 1.0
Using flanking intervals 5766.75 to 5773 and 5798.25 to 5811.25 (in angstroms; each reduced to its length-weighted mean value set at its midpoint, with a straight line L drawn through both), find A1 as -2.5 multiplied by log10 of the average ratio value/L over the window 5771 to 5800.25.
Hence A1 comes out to 0.029 mag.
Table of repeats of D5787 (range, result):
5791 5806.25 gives 162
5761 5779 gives 166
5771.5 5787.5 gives 162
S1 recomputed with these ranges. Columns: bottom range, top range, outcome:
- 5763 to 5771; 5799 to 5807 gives 1.03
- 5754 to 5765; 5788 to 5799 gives 0.93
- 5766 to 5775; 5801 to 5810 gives 1.07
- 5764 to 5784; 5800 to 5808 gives 1.05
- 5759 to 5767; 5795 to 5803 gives 0.96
